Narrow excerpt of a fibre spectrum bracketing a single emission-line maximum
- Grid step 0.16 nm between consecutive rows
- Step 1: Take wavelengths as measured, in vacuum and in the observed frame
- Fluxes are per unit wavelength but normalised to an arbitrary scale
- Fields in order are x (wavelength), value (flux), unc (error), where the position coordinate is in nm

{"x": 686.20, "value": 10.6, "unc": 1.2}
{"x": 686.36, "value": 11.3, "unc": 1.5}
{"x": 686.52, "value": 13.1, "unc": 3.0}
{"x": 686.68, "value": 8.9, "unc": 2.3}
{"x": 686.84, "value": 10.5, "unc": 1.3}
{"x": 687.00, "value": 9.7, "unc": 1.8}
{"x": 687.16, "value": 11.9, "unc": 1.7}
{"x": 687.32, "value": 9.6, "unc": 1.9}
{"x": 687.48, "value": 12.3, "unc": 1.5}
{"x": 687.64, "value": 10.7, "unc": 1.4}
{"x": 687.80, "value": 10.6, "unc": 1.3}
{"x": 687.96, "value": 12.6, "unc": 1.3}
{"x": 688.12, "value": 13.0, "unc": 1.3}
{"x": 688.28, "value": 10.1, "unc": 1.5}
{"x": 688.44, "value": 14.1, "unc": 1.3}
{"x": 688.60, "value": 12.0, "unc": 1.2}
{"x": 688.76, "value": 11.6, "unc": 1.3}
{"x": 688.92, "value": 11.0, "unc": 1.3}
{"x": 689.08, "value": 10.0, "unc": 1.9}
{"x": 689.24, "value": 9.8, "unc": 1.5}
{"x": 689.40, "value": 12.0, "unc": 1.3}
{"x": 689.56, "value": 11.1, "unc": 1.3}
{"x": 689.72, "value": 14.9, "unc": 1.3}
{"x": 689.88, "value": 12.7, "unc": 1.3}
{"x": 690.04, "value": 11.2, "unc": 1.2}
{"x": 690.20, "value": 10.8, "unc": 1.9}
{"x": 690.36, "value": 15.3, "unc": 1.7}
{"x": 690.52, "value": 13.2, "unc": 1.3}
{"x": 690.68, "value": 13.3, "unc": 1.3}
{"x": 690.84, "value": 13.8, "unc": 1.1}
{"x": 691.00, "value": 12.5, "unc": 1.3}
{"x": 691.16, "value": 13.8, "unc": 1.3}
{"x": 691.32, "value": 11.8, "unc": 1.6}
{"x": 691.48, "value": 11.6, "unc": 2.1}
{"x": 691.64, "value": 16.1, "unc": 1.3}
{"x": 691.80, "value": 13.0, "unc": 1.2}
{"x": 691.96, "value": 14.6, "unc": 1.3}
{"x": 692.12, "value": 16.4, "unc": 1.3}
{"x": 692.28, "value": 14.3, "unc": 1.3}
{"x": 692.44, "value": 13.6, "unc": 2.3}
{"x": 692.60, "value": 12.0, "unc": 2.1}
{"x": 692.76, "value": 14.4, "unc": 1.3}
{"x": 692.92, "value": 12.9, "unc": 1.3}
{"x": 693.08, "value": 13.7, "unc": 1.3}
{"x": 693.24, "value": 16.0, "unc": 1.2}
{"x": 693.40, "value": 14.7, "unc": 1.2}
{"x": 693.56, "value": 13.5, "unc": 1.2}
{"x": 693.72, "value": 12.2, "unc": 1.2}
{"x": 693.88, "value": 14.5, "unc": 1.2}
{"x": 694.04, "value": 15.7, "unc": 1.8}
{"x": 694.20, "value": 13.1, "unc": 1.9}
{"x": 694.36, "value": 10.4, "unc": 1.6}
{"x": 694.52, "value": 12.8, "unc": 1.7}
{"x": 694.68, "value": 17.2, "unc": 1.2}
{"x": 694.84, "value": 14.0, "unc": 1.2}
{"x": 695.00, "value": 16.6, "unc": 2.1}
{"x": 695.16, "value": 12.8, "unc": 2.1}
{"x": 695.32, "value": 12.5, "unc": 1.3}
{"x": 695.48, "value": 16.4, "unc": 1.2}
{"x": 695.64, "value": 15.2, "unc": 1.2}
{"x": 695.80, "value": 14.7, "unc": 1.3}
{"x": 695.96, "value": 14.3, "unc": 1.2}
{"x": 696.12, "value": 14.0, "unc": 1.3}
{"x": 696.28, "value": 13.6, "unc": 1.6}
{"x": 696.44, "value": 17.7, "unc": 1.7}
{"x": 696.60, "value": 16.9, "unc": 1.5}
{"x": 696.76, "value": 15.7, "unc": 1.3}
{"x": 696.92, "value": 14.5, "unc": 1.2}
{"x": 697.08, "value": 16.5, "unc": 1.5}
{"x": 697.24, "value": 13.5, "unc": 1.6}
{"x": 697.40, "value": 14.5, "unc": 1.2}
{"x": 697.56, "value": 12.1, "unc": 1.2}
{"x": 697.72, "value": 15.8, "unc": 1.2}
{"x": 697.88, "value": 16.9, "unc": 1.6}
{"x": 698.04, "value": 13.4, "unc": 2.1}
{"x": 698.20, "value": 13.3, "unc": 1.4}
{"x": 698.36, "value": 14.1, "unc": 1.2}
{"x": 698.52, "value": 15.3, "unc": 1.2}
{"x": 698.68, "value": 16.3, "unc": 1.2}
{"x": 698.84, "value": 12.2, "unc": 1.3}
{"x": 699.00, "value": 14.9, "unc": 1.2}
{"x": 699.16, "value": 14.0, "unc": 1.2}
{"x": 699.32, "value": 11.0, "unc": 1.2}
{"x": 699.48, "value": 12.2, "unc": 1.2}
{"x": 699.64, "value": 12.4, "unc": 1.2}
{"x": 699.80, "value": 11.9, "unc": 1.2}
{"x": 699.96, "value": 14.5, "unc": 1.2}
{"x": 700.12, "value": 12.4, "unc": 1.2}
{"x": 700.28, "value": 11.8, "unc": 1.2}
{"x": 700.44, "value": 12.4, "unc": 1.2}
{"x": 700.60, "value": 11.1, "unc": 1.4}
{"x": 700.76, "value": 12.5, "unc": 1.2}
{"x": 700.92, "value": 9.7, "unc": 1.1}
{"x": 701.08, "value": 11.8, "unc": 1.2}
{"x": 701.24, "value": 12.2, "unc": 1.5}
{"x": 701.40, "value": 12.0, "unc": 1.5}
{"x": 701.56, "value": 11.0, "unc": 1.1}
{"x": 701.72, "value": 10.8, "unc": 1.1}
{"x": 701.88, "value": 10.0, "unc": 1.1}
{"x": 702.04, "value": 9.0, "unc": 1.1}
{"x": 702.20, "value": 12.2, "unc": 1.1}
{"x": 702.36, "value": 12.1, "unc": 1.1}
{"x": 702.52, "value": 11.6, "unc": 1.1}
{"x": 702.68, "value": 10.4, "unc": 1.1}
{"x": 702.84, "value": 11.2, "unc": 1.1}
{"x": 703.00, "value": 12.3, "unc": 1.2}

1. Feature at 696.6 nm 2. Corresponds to Mg II 2798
